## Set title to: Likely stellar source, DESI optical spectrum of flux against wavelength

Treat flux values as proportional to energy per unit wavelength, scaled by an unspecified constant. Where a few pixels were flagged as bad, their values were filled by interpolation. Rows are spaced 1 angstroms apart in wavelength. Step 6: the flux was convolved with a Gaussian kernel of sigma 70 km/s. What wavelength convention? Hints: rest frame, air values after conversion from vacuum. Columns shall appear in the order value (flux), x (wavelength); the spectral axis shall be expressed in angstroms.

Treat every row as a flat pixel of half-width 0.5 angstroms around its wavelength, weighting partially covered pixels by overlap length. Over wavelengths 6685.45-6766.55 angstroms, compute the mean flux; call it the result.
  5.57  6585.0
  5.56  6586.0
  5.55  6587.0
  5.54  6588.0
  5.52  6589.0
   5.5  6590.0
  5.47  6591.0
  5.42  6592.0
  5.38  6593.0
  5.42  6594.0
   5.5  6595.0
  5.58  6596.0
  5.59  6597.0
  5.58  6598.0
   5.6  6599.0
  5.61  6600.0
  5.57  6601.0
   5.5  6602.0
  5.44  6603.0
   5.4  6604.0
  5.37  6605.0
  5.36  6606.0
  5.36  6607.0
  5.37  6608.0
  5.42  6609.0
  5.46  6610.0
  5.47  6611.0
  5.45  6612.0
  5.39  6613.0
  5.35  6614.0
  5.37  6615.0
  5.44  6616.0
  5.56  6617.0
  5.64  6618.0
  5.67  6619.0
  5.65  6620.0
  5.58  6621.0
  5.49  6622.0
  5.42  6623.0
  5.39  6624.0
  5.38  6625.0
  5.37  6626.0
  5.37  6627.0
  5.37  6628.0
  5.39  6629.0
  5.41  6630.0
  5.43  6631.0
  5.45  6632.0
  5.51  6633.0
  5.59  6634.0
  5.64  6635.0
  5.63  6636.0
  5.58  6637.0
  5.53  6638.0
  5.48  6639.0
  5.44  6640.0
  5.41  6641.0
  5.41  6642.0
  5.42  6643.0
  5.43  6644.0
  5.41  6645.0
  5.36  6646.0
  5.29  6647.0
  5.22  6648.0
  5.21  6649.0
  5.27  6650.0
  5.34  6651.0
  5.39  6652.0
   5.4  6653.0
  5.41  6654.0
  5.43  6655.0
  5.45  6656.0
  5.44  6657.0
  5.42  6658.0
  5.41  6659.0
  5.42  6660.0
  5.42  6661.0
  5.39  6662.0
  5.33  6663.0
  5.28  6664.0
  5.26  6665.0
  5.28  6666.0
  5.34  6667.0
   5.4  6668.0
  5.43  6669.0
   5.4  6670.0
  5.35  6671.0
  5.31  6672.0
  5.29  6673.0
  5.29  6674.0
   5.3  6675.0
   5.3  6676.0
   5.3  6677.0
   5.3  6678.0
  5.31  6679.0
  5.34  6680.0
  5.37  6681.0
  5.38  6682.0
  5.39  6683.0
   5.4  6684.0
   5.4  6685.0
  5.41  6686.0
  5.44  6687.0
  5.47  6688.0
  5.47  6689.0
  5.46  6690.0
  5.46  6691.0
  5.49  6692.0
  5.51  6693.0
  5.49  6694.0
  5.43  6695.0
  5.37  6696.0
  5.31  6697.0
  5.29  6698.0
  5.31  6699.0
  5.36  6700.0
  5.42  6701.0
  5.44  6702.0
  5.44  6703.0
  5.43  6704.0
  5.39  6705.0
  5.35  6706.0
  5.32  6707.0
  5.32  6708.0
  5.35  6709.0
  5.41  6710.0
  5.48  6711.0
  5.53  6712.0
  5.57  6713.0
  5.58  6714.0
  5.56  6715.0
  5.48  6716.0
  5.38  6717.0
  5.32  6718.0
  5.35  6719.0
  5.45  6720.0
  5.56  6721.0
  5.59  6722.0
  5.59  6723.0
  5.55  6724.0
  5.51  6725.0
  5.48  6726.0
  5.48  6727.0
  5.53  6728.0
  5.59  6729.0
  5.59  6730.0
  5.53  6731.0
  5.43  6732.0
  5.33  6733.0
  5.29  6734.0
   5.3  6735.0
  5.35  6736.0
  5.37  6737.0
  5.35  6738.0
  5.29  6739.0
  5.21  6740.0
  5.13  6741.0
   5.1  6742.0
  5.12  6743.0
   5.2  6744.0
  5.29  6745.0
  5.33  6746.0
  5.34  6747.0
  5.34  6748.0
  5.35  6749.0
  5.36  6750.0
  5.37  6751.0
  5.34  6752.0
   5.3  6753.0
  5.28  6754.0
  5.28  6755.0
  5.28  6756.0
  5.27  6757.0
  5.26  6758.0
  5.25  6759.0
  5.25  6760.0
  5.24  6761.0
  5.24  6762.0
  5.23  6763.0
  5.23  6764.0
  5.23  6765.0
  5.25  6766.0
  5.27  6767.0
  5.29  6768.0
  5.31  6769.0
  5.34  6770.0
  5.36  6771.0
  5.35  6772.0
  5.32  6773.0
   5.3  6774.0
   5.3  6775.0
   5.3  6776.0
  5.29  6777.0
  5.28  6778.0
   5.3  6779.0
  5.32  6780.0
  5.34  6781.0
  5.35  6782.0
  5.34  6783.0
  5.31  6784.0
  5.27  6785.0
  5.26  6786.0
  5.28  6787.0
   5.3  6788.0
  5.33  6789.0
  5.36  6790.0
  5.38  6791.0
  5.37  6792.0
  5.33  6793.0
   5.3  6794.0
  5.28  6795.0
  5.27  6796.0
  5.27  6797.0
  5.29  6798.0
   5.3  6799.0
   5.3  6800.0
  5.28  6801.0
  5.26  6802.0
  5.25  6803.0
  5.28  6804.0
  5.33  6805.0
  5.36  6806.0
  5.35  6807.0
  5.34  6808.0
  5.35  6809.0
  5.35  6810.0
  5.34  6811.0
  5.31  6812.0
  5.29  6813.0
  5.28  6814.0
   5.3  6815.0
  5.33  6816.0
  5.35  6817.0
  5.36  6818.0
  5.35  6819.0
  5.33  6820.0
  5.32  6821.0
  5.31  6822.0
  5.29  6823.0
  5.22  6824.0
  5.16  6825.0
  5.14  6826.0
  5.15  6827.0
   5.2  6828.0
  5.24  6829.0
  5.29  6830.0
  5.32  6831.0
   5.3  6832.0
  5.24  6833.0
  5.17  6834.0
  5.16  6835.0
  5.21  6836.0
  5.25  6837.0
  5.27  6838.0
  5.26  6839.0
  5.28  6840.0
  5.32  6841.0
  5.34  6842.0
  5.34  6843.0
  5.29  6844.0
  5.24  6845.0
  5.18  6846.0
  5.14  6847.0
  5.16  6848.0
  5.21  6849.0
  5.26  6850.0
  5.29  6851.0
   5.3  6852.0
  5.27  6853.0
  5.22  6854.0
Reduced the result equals 5.38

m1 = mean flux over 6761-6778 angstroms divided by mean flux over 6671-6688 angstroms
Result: 0.99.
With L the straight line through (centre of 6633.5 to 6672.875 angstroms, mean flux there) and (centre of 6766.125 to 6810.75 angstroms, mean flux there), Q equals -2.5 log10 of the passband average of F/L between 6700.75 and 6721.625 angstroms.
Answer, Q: -0.01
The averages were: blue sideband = 5.4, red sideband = 5.31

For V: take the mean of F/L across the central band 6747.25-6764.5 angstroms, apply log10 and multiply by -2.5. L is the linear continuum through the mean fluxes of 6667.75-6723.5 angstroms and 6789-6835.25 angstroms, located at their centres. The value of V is 0.01 mag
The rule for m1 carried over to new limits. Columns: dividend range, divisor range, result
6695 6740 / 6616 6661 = 1.00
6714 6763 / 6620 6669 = 0.99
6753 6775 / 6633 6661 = 0.97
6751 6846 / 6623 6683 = 0.98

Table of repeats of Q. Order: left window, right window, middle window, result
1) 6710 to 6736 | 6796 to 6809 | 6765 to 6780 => 0.01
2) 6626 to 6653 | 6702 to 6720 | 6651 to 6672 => 0.01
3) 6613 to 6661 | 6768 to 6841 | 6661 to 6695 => 0.01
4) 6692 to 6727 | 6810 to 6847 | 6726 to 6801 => 0.01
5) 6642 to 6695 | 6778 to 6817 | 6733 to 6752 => 0.01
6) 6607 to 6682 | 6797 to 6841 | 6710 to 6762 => -0.01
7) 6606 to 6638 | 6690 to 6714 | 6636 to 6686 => 0.01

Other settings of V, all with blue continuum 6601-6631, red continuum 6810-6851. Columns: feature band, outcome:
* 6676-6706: 0.00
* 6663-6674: 0.01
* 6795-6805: 0.00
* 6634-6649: 0.00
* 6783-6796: 0.00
